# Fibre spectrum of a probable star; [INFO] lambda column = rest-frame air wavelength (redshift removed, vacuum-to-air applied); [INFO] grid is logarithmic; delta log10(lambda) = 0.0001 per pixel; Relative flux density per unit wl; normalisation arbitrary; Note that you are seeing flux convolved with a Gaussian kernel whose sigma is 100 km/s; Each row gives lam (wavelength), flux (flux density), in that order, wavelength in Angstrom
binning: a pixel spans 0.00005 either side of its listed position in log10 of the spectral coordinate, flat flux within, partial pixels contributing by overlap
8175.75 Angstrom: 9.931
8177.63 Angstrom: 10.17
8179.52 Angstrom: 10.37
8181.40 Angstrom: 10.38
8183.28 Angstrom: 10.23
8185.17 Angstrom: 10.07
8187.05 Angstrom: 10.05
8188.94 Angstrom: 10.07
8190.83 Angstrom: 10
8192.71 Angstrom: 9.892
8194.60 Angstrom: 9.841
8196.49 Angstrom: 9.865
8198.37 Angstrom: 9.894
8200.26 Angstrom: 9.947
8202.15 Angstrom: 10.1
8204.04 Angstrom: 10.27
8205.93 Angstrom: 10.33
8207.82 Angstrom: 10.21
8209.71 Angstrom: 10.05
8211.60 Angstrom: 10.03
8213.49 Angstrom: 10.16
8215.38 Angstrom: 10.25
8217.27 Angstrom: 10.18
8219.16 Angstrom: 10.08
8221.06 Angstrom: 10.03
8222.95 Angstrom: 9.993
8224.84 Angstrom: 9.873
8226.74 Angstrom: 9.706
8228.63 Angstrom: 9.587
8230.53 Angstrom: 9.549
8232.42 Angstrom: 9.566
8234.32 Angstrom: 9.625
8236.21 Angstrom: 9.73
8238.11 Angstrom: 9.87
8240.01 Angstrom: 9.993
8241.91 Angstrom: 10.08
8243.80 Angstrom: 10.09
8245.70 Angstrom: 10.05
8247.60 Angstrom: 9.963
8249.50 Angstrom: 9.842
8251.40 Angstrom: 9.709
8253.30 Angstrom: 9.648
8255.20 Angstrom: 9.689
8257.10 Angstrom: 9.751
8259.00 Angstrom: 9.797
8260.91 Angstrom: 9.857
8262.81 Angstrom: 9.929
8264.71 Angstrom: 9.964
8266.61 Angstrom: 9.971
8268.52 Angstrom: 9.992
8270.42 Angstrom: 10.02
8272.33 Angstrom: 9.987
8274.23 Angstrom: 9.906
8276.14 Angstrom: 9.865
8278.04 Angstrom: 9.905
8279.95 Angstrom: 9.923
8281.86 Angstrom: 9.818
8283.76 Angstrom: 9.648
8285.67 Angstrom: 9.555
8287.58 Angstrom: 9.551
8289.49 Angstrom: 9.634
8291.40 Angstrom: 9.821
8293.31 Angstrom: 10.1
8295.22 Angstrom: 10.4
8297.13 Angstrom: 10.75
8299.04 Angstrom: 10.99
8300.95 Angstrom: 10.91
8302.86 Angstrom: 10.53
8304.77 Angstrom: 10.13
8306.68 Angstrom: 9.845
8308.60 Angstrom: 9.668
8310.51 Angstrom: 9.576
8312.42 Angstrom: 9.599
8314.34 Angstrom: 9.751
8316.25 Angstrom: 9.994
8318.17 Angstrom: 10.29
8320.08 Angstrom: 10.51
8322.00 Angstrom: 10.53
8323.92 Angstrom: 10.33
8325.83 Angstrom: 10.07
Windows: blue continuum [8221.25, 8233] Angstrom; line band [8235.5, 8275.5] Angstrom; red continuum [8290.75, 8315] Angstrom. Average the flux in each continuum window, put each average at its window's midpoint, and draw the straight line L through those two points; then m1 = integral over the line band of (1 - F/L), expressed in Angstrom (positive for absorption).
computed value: 0.02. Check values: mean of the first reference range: 9.74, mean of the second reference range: 10.2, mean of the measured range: 9.9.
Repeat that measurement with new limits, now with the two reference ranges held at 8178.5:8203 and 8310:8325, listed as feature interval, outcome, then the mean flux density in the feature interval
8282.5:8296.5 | 0.3 Angstrom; 9.84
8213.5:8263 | 1.0 Angstrom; 9.87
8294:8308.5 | -0.5 Angstrom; 10.5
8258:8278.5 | 0.3 Angstrom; 9.93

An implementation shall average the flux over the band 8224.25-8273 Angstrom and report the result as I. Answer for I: 9.84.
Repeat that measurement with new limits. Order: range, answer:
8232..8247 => 9.89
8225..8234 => 9.62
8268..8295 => 9.85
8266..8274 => 9.98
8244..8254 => 9.86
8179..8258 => 9.97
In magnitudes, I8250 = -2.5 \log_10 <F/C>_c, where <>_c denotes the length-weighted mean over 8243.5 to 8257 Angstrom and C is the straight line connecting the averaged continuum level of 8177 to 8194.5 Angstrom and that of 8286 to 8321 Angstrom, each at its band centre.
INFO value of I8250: 0.030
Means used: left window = 10.1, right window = 10.1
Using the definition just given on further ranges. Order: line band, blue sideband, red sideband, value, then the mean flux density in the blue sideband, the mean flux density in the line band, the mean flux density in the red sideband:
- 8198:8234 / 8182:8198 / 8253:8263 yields -0.01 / 10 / 9.98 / 9.77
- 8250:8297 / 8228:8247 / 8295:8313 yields 0.02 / 9.82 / 9.87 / 10.3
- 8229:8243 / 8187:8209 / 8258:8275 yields 0.02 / 10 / 9.77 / 9.94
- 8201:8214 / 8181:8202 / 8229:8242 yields -0.03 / 10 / 10.2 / 9.74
